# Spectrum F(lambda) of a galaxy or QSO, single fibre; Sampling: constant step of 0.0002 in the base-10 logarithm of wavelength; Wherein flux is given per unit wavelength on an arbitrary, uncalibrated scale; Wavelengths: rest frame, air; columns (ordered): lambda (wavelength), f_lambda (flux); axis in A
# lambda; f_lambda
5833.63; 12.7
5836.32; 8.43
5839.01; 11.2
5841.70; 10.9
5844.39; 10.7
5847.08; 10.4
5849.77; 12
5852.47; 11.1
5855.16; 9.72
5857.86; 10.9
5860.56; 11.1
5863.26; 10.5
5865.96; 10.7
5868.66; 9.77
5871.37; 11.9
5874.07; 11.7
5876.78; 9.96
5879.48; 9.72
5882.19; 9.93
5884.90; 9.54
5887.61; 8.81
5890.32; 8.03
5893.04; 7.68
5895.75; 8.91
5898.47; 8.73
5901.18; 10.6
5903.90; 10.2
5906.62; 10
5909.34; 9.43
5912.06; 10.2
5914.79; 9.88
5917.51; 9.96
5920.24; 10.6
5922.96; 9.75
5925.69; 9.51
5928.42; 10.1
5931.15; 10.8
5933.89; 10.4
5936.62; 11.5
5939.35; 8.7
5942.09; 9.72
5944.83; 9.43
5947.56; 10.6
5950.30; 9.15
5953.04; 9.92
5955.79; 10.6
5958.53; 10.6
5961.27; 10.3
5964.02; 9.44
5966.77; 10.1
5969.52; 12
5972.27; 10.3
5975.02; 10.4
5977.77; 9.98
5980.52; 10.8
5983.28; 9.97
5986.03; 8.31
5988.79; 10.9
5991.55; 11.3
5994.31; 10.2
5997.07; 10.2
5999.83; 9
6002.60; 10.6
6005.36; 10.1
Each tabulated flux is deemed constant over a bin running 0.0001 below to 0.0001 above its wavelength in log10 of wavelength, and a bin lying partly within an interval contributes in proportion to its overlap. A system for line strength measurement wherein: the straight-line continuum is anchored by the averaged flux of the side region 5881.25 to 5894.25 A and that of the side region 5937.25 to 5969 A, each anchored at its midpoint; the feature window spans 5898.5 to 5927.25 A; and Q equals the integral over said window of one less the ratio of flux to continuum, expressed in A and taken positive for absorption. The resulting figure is -2.27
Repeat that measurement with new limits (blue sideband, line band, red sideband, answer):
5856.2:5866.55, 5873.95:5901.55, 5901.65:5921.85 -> 3.00 A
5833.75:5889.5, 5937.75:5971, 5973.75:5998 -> 0.75 A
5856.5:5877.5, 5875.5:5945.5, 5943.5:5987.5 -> 5.43 A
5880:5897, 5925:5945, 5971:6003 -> -1.28 A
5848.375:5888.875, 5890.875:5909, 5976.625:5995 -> 1.94 A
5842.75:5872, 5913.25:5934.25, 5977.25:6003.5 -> 0.67 A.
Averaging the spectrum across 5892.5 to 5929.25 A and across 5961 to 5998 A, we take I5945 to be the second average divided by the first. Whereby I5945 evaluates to 1.1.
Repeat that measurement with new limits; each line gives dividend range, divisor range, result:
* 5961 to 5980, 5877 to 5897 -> 1.15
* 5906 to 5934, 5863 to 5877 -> 0.93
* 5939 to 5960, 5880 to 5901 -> 1.11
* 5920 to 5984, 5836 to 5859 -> 0.95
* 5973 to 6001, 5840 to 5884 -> 0.95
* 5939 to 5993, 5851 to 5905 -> 1.02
